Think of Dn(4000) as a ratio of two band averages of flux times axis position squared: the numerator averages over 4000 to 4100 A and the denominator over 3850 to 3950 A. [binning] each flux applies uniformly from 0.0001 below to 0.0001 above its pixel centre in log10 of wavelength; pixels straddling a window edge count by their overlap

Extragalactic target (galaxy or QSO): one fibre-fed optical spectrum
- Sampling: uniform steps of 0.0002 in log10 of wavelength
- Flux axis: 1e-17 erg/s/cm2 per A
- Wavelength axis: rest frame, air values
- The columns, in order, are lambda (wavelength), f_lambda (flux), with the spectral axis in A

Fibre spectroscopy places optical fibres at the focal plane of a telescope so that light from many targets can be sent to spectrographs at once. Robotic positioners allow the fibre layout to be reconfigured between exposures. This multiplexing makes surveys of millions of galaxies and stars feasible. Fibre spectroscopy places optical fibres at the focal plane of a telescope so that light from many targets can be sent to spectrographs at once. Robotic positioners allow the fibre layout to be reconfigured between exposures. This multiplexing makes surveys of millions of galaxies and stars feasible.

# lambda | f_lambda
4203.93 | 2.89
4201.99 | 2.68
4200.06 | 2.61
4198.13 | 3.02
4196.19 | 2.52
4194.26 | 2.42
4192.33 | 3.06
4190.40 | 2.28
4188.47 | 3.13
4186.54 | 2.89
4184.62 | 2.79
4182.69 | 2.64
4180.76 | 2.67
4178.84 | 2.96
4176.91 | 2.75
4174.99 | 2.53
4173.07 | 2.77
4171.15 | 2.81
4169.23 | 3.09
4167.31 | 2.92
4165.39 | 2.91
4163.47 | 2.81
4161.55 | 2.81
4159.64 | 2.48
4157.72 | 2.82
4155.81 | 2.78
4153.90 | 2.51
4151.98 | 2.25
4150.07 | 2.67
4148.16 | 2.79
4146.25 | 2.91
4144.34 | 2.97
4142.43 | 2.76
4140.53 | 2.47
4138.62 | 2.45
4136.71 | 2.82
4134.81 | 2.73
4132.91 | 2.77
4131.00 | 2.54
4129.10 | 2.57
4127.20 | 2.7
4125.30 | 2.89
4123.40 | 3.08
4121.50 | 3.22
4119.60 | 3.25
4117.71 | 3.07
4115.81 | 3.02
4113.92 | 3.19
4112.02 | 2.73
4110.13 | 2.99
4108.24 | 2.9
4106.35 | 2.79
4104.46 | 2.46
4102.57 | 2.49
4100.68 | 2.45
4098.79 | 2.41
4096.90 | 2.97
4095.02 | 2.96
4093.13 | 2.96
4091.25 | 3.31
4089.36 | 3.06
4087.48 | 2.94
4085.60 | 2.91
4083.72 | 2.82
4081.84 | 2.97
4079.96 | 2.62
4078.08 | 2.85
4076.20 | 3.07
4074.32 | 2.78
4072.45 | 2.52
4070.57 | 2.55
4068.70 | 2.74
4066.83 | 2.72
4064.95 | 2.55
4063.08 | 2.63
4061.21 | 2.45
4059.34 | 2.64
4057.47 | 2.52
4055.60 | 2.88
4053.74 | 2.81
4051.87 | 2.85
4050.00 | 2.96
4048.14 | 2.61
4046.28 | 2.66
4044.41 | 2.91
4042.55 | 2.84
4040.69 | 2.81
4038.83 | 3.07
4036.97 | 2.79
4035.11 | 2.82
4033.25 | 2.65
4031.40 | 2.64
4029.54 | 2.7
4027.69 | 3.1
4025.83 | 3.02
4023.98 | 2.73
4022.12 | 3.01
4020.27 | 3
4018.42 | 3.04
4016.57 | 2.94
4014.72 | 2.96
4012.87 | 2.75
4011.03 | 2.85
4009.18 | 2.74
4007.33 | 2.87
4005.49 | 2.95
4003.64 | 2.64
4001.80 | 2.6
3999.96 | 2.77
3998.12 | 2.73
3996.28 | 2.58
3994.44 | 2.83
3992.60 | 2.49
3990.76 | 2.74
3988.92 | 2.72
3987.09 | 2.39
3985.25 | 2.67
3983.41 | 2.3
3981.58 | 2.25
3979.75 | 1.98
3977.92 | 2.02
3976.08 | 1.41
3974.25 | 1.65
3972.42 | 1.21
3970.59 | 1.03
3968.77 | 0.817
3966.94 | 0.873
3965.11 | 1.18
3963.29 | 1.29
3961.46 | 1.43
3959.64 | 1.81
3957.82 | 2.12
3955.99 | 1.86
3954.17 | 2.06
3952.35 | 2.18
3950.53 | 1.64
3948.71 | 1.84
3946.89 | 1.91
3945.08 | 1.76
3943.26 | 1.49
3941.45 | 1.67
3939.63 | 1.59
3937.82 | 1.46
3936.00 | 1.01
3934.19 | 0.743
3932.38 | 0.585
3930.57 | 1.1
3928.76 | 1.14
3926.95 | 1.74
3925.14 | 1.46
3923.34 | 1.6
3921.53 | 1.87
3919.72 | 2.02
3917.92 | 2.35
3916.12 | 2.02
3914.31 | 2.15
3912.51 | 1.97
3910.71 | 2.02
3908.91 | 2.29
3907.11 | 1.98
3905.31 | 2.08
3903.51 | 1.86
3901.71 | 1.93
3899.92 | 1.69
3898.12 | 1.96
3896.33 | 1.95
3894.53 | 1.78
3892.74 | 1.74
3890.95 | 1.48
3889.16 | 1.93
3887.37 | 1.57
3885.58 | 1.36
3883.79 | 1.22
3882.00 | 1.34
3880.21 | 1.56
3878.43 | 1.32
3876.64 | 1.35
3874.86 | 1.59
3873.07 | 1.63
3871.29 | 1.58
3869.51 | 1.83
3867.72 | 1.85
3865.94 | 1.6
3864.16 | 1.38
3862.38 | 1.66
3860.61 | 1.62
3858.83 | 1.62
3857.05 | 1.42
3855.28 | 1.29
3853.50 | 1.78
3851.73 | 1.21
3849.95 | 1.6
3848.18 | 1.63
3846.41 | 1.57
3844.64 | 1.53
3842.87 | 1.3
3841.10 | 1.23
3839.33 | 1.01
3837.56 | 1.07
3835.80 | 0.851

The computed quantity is 1.9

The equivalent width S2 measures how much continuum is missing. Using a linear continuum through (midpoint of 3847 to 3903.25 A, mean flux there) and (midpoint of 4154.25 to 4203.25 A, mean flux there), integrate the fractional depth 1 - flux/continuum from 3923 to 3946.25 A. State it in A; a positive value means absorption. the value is 6.3 A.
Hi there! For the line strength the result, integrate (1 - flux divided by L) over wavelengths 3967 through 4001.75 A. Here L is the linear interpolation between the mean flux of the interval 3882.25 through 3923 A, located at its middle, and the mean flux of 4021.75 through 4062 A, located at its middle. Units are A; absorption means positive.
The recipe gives 4.3 A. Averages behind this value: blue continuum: 1.86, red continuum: 2.79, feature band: 2.13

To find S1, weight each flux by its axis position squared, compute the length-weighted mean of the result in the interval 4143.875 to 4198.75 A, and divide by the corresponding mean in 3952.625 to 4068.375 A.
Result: 1.21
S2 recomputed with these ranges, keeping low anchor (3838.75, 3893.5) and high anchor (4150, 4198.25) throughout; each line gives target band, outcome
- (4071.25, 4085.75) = -2.8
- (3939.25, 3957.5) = 0.2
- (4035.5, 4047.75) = -3.5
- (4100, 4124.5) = -4.0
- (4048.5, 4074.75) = -4.5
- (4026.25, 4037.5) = -3.2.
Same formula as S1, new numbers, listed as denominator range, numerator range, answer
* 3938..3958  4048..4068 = 1.58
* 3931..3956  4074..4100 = 2.02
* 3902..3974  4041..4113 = 1.83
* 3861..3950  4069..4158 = 1.88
